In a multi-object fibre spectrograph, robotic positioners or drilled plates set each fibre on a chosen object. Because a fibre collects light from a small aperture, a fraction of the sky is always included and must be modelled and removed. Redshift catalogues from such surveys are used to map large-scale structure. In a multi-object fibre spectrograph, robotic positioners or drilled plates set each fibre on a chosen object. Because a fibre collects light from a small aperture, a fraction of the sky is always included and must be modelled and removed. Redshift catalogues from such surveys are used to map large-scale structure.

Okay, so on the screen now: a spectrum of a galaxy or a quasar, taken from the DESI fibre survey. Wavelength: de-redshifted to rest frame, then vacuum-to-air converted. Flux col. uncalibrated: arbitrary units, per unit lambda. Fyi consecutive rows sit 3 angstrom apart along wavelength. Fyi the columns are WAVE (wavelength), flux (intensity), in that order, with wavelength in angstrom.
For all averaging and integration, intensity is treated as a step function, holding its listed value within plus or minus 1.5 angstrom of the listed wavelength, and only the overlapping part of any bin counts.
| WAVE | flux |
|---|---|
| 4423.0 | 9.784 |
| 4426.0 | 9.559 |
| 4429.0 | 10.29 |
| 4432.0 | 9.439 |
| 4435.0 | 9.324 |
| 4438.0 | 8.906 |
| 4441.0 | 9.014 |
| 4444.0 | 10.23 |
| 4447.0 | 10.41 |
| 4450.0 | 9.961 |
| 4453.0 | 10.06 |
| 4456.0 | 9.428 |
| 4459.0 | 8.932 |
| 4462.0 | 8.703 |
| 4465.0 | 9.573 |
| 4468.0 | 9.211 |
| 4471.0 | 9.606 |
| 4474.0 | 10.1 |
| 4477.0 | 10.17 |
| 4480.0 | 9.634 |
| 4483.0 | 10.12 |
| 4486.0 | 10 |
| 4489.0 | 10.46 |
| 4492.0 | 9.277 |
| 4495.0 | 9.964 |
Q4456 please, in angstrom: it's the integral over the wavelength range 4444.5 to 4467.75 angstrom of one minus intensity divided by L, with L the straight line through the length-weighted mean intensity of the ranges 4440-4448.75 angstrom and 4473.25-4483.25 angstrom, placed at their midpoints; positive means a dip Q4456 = 0.85 angstrom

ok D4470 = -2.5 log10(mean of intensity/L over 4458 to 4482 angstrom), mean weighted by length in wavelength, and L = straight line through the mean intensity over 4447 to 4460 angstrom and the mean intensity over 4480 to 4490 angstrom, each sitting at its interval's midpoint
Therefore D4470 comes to 0.04 mag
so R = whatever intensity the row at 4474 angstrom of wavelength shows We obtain 10.1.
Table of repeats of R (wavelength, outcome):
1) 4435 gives 9.324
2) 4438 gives 8.906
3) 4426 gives 9.559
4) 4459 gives 8.932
